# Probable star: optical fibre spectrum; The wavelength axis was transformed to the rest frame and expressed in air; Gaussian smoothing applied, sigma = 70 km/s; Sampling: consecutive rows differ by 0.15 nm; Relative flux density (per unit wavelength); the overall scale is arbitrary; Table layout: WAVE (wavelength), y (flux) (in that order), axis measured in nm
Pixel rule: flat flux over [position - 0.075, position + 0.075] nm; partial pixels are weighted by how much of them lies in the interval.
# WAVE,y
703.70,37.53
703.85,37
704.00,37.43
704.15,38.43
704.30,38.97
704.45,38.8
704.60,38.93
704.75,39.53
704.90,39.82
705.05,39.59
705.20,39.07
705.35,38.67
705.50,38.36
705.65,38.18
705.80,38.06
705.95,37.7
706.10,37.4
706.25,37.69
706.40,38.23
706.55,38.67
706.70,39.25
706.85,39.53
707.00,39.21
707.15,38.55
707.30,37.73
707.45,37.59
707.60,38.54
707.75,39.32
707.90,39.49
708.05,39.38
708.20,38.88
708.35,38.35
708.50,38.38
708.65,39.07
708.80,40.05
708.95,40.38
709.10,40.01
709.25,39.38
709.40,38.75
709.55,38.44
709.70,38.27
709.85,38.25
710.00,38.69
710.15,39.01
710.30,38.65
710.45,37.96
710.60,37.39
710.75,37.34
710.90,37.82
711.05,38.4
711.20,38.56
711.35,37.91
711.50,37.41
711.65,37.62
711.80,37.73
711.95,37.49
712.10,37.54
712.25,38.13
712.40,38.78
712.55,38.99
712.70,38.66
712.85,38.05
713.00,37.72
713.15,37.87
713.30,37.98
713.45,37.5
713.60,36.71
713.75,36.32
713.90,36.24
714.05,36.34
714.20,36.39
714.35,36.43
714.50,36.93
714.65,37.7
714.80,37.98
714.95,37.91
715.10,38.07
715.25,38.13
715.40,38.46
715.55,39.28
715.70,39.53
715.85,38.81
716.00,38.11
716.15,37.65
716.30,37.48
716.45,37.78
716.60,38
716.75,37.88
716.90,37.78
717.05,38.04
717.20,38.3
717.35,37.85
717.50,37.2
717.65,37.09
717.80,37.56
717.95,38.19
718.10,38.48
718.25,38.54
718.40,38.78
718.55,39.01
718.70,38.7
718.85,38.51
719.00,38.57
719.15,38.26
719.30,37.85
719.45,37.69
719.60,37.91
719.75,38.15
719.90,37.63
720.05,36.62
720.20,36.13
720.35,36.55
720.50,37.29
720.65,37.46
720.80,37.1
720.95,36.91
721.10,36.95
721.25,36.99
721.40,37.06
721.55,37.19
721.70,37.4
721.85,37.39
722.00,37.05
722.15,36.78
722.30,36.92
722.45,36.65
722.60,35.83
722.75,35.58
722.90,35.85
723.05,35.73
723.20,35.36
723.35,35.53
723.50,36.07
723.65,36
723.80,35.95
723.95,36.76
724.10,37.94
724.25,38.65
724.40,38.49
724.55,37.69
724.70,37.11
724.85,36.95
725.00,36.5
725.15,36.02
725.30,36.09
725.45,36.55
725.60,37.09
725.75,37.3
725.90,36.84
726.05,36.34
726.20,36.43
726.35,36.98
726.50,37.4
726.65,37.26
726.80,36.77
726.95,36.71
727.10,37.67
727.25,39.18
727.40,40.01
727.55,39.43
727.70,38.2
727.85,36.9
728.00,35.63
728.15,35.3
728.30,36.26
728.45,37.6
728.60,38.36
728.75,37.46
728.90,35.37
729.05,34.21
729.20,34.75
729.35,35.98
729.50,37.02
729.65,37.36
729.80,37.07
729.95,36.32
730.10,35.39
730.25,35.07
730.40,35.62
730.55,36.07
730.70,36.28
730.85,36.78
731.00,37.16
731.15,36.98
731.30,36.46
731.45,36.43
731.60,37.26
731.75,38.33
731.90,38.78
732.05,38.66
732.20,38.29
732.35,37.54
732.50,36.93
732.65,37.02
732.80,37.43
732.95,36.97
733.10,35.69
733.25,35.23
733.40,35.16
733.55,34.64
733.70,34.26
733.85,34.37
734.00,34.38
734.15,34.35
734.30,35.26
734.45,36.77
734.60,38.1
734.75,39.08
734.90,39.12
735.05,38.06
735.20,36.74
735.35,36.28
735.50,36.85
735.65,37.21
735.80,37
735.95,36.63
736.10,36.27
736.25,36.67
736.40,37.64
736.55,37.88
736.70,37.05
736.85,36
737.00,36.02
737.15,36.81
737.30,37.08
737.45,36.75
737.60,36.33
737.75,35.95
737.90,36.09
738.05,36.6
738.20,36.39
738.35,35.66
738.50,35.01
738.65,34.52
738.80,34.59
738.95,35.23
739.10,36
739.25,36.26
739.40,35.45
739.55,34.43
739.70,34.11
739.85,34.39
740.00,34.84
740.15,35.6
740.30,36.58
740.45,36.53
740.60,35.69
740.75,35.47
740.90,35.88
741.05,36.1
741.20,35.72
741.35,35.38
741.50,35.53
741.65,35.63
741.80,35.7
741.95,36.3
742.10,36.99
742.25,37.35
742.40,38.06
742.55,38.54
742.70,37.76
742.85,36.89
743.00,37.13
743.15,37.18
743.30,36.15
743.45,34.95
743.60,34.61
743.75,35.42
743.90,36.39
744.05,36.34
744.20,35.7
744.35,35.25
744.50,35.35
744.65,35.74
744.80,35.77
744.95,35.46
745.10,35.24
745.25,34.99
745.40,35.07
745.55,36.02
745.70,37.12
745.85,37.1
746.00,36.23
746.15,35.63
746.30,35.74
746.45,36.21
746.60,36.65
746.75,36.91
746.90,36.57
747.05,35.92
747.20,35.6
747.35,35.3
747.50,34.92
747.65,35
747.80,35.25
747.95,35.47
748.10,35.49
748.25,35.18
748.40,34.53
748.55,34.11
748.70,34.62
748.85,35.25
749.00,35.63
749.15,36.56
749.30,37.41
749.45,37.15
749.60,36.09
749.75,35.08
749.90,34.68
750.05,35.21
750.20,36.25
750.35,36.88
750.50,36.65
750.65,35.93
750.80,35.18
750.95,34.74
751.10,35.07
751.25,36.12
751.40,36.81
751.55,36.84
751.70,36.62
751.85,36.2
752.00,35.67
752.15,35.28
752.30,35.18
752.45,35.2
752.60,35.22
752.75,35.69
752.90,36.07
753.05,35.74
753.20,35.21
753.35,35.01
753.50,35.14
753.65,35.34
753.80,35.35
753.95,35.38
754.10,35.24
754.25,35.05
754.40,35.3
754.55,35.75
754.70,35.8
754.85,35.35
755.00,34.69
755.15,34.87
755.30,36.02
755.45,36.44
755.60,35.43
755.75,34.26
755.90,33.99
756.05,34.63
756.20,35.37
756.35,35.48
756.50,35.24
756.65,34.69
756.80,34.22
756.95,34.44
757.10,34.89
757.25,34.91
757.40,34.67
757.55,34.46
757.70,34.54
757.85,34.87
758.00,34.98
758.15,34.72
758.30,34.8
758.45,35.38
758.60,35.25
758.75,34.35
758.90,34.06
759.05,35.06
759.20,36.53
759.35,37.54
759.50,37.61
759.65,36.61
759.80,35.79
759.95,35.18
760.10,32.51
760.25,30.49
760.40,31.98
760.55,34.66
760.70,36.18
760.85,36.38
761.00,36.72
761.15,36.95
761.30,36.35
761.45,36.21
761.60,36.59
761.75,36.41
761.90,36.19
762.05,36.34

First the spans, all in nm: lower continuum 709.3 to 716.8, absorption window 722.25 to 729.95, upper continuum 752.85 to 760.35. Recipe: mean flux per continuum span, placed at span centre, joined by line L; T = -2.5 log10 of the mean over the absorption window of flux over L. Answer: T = 0.008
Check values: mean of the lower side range 37.9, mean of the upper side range 35.1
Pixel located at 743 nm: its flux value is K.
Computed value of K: 37.13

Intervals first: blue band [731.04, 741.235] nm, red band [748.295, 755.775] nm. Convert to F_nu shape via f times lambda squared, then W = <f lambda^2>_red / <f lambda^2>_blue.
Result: 1.02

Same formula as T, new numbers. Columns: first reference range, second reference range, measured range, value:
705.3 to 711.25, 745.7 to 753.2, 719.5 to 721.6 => 0.02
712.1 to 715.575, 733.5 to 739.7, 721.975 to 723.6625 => 0.03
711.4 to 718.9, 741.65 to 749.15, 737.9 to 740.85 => 0.03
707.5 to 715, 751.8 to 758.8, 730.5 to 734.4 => 0.01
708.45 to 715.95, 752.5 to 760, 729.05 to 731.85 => 0.01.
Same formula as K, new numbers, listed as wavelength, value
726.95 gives 36.71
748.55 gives 34.11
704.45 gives 38.8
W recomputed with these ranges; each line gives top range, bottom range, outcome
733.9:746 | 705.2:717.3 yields 1.03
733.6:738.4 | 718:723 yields 1.02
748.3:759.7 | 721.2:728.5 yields 1.04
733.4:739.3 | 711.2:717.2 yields 1.02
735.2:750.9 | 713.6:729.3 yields 1.02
